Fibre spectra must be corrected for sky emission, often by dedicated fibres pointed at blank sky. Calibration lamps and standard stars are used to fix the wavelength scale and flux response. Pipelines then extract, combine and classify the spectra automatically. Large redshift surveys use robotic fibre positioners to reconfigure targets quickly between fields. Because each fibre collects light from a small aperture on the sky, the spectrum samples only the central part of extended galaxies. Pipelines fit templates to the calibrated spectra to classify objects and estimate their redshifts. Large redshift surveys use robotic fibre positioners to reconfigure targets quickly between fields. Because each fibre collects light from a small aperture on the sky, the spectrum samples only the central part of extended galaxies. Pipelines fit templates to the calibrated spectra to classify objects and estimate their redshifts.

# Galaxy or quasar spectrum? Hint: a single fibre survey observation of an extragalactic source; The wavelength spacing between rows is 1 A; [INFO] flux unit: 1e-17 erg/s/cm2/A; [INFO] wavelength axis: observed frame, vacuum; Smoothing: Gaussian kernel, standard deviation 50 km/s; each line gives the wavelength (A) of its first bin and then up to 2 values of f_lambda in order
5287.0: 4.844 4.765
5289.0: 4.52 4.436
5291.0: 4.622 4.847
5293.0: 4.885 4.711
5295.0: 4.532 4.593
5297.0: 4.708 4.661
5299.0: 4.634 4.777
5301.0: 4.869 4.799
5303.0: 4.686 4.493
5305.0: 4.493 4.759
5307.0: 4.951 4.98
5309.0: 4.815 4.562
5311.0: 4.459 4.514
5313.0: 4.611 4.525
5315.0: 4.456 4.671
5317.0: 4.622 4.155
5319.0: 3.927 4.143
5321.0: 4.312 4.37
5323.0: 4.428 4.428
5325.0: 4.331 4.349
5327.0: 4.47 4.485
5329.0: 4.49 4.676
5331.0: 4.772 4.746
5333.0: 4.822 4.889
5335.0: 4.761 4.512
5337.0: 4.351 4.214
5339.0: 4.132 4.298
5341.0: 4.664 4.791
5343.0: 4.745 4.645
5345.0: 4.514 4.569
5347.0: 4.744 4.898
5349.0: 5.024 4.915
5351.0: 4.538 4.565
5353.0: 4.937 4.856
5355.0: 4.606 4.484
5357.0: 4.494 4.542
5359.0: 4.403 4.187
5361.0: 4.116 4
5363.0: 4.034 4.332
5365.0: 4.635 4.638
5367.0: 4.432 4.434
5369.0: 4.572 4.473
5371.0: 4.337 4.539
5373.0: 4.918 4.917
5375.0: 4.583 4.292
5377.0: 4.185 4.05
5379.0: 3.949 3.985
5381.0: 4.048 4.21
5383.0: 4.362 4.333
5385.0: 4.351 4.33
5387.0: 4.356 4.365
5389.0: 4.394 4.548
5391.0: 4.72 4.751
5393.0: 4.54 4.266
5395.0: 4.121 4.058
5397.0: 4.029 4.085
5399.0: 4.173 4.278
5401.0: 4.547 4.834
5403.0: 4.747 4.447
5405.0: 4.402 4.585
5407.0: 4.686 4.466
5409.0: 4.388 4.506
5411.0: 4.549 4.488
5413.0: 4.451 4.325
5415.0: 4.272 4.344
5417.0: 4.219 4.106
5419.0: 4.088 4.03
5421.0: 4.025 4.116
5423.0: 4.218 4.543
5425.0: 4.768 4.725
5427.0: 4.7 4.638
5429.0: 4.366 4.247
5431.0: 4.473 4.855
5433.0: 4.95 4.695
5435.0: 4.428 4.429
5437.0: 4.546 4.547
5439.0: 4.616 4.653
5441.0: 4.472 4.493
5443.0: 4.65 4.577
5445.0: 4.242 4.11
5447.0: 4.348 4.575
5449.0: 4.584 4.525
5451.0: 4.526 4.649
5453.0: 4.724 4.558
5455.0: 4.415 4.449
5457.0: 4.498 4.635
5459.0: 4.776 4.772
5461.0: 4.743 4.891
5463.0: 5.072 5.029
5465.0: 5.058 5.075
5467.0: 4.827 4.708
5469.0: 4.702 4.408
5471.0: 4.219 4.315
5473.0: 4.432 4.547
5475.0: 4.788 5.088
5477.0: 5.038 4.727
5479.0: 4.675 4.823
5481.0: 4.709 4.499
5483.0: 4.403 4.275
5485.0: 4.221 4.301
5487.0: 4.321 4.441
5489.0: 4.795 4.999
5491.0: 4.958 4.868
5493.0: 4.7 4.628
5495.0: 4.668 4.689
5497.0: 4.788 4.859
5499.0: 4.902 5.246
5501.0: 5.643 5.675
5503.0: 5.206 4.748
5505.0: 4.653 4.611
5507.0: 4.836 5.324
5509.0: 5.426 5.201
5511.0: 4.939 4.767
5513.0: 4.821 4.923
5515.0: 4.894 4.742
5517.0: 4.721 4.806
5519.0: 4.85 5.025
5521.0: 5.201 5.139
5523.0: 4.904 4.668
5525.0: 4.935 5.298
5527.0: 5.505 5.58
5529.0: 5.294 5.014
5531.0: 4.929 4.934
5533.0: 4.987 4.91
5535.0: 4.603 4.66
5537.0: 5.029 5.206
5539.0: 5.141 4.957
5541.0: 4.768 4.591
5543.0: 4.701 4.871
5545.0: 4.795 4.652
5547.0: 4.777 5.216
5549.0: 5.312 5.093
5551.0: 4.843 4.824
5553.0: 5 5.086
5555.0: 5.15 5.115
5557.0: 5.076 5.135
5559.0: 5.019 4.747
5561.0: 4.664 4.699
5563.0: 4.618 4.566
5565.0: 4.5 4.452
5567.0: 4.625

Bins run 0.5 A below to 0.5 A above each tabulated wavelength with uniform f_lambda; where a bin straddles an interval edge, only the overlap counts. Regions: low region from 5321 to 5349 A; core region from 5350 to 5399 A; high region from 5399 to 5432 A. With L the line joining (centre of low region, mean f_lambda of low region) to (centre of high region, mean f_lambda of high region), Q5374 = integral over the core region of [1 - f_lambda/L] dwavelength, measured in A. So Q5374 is 1.1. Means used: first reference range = 4.56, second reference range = 4.43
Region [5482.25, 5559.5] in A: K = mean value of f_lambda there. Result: 4.92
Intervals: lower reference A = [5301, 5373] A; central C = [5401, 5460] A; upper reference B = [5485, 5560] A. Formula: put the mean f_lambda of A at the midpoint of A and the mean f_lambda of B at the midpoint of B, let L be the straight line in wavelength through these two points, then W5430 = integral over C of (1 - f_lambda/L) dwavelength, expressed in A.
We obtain 3.1 A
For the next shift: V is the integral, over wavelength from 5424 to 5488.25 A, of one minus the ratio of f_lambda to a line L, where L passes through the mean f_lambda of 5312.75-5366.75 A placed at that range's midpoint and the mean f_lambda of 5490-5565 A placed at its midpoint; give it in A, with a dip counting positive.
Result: 2.4 A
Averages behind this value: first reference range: 4.51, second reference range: 4.95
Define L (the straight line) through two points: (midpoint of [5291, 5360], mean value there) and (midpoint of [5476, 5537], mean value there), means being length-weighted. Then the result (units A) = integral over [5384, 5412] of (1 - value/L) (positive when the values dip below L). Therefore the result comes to 1.69 A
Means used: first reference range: 4.59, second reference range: 4.88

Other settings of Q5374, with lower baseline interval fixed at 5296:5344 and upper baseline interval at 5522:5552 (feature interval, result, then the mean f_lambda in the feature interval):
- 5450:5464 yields 0.4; 4.68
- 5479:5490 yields 0.8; 4.51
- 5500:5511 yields -0.5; 5.13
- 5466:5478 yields 0.5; 4.66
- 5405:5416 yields 0.6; 4.46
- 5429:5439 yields 0.4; 4.57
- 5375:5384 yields 1.0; 4.17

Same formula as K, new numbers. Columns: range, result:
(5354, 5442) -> 4.42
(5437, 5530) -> 4.77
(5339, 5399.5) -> 4.45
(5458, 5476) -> 4.73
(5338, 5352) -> 4.63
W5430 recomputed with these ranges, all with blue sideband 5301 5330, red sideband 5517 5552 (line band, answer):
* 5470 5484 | 0.7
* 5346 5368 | 0.3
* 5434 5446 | 0.7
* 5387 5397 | 0.6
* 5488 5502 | -0.1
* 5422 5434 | 0.4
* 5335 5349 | 0.0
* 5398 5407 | 0.4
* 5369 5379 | 0.4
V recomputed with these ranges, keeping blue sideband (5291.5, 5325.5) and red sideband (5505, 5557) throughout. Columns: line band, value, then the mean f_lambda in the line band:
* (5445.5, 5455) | 0.63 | 4.51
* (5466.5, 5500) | 1.59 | 4.66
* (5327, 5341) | 0.22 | 4.55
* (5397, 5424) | 2.27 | 4.36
